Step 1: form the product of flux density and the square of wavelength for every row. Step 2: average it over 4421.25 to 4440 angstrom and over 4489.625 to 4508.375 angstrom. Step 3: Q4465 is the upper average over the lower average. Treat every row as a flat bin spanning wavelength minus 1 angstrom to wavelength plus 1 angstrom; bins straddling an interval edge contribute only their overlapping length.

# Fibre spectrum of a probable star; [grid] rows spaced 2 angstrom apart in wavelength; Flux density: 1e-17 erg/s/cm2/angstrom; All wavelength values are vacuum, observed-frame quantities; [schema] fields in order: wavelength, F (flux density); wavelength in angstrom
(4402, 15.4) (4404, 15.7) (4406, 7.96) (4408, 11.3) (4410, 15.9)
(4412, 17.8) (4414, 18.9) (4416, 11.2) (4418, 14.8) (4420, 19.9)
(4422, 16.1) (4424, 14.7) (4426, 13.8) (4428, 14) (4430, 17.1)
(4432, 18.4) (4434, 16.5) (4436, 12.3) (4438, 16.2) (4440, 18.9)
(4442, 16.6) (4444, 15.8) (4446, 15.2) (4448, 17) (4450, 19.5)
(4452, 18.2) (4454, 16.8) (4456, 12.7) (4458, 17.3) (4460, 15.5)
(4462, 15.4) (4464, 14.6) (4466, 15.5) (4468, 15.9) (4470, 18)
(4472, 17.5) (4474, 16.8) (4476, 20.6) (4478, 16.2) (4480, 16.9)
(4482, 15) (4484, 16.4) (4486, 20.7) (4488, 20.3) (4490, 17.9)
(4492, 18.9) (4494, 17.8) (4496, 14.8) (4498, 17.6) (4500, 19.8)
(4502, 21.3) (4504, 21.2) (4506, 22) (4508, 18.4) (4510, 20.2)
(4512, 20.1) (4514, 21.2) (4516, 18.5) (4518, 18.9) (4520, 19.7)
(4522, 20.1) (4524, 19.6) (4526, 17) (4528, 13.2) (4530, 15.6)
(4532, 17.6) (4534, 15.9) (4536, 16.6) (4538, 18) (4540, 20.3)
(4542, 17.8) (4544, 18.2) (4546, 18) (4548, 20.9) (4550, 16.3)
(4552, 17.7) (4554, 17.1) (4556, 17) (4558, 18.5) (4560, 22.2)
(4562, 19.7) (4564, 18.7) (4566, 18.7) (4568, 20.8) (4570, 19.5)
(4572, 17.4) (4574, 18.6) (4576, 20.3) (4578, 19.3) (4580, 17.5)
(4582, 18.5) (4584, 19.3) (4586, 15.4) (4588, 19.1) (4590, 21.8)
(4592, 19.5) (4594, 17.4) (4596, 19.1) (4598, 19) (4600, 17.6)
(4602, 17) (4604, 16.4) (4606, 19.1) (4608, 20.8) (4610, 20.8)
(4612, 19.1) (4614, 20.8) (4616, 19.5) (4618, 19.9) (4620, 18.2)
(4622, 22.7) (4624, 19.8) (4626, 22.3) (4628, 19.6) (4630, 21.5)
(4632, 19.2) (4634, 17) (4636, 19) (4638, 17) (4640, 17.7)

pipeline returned 1.3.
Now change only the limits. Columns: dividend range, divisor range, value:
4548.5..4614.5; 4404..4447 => 1.31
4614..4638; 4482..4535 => 1.12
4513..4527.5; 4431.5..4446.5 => 1.22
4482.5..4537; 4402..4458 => 1.22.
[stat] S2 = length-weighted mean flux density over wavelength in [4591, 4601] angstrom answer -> 18.5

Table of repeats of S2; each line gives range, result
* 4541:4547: 18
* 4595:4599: 19.1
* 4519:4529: 17.9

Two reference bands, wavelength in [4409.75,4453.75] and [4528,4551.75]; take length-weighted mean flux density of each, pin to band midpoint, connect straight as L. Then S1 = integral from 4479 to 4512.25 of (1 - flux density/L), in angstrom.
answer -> -3.3 angstrom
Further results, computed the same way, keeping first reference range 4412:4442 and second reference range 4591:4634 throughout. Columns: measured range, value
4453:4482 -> 0.69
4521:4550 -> 0.47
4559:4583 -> -0.78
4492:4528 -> -3.27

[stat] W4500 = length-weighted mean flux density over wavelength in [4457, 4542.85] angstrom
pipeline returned 18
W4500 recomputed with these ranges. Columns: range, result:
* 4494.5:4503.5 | 18.5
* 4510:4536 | 18.1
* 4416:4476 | 16.2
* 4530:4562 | 18.1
